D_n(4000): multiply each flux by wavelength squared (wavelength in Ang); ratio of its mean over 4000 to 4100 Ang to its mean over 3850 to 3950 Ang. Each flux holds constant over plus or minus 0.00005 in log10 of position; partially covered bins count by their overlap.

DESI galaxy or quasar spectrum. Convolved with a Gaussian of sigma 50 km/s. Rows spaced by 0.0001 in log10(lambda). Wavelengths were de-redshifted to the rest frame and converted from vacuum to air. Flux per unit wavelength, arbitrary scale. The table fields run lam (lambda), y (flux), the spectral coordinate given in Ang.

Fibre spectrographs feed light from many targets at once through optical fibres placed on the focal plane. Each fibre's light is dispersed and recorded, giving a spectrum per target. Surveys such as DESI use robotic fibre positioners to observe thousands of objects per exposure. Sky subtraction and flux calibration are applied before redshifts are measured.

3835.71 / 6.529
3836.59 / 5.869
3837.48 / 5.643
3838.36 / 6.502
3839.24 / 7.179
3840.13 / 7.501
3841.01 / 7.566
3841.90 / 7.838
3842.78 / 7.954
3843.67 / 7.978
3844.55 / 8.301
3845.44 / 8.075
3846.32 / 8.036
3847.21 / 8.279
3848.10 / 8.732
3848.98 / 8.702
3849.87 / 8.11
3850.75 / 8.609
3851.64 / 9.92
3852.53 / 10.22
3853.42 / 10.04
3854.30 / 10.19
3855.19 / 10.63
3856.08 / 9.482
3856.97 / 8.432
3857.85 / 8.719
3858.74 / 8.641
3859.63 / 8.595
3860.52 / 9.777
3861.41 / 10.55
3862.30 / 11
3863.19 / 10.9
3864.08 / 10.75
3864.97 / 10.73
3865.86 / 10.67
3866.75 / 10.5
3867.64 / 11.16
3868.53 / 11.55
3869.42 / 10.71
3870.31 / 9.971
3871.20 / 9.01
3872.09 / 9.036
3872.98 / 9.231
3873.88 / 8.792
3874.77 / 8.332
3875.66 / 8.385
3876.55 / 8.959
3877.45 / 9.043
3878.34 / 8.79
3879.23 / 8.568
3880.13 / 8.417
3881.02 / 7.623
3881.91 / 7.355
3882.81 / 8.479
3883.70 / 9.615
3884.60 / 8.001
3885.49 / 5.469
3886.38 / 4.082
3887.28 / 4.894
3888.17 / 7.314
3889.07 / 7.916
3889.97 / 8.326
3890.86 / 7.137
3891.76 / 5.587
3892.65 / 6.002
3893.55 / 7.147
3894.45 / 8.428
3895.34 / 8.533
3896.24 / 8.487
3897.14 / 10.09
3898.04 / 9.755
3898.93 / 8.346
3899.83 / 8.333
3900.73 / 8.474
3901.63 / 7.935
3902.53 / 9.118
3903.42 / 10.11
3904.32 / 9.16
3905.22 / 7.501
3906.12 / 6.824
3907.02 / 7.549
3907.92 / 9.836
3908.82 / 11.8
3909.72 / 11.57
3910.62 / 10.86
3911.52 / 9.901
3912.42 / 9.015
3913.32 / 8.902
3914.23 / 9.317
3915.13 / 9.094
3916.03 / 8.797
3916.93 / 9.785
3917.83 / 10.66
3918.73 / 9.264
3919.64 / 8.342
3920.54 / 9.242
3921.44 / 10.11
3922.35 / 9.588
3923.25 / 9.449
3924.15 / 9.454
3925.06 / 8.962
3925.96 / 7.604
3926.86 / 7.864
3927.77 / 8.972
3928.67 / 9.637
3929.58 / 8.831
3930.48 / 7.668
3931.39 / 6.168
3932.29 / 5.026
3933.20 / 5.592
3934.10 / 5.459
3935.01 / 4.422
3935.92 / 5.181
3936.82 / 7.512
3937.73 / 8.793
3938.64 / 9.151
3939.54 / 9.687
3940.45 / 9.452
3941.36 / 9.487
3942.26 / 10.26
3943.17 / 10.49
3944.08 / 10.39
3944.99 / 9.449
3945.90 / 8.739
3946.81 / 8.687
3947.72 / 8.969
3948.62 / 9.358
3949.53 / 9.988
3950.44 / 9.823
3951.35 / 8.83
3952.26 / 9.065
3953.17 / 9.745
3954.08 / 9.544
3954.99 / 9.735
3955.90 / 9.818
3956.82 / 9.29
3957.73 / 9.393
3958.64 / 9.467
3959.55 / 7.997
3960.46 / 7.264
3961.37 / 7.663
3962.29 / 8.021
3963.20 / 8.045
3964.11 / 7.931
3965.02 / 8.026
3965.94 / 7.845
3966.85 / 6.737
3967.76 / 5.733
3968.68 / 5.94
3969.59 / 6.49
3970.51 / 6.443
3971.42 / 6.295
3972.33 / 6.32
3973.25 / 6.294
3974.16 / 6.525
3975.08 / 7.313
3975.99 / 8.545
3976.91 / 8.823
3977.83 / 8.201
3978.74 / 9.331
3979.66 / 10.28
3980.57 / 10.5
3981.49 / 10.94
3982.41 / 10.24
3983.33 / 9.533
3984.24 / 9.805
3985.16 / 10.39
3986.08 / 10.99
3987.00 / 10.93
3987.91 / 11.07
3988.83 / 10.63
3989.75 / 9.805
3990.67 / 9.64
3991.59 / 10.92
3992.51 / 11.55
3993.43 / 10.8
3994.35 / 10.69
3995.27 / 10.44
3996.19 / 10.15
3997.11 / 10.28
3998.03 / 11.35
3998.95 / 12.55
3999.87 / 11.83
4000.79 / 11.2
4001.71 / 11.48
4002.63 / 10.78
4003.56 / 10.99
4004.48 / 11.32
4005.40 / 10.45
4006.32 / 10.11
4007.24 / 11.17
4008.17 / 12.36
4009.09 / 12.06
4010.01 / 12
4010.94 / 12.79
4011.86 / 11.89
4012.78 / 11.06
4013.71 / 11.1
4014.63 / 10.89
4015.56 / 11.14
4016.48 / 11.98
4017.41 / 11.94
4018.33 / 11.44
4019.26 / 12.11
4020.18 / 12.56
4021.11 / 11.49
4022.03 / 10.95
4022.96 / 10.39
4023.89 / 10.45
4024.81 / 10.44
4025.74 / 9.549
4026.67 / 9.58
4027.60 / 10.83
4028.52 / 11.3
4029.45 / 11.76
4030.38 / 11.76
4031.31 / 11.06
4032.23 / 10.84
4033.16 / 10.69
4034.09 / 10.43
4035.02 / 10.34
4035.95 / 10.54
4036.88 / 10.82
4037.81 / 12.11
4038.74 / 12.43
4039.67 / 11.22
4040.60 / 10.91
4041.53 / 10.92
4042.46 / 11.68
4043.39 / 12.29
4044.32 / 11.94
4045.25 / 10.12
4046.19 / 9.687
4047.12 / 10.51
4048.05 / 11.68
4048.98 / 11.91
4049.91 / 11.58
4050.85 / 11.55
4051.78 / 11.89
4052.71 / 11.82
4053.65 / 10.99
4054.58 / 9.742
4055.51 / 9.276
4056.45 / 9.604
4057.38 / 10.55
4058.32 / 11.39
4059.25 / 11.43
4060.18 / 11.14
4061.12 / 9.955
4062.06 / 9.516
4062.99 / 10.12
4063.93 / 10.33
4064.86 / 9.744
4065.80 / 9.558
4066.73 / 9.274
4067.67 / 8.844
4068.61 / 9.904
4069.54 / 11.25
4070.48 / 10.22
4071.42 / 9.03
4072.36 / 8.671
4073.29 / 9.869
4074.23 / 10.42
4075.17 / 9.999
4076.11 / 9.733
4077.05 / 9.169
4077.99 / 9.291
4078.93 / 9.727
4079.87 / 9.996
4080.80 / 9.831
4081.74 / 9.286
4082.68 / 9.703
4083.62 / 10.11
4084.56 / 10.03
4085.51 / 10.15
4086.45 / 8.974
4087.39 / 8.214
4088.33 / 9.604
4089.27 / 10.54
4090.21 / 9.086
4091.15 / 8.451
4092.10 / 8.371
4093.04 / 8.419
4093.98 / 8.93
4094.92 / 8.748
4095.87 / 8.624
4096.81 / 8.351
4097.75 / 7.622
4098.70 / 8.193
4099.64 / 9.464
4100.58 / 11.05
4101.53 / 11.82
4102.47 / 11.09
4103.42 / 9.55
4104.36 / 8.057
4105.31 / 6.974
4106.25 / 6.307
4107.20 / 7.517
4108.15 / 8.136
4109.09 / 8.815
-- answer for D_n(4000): 1.3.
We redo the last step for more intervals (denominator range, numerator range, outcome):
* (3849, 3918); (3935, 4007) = 1.08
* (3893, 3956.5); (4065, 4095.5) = 1.16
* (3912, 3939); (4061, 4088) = 1.26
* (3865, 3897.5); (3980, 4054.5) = 1.41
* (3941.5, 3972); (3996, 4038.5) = 1.35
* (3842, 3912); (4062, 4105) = 1.19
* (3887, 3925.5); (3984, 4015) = 1.32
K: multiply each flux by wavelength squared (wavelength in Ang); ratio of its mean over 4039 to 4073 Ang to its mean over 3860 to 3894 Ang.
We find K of 1.33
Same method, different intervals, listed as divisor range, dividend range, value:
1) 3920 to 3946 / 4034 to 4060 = 1.40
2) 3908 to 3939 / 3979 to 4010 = 1.31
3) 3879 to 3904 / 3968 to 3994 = 1.21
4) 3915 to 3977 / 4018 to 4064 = 1.38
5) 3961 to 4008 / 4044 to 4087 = 1.12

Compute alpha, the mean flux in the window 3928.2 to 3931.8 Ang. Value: 8.1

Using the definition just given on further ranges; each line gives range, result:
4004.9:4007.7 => 10.6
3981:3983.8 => 10.2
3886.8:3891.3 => 7.09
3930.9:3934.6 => 5.56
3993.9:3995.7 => 10.6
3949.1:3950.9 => 9.9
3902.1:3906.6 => 8.54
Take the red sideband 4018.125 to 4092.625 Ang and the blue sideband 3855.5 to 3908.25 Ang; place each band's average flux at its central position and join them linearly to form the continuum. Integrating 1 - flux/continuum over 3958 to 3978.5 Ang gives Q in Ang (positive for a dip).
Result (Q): 4.6 Ang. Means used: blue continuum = 8.68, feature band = 7.4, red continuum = 10.4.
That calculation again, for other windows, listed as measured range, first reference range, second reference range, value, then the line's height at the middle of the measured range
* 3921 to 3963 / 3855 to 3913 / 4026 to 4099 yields 3.1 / 9.28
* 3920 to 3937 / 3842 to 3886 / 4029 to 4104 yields 3.1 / 9.48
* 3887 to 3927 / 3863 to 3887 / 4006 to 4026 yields 3.4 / 9.53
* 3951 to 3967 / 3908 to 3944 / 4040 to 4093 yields 0.9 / 9.1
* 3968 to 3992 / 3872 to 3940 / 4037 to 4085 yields 1.1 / 9.33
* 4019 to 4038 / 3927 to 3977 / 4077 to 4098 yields -4.8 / 8.73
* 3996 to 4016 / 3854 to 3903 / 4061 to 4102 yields -4.6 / 9.22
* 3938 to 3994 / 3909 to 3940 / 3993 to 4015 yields 5.3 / 9.96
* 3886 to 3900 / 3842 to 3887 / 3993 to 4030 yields 2.9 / 9.45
